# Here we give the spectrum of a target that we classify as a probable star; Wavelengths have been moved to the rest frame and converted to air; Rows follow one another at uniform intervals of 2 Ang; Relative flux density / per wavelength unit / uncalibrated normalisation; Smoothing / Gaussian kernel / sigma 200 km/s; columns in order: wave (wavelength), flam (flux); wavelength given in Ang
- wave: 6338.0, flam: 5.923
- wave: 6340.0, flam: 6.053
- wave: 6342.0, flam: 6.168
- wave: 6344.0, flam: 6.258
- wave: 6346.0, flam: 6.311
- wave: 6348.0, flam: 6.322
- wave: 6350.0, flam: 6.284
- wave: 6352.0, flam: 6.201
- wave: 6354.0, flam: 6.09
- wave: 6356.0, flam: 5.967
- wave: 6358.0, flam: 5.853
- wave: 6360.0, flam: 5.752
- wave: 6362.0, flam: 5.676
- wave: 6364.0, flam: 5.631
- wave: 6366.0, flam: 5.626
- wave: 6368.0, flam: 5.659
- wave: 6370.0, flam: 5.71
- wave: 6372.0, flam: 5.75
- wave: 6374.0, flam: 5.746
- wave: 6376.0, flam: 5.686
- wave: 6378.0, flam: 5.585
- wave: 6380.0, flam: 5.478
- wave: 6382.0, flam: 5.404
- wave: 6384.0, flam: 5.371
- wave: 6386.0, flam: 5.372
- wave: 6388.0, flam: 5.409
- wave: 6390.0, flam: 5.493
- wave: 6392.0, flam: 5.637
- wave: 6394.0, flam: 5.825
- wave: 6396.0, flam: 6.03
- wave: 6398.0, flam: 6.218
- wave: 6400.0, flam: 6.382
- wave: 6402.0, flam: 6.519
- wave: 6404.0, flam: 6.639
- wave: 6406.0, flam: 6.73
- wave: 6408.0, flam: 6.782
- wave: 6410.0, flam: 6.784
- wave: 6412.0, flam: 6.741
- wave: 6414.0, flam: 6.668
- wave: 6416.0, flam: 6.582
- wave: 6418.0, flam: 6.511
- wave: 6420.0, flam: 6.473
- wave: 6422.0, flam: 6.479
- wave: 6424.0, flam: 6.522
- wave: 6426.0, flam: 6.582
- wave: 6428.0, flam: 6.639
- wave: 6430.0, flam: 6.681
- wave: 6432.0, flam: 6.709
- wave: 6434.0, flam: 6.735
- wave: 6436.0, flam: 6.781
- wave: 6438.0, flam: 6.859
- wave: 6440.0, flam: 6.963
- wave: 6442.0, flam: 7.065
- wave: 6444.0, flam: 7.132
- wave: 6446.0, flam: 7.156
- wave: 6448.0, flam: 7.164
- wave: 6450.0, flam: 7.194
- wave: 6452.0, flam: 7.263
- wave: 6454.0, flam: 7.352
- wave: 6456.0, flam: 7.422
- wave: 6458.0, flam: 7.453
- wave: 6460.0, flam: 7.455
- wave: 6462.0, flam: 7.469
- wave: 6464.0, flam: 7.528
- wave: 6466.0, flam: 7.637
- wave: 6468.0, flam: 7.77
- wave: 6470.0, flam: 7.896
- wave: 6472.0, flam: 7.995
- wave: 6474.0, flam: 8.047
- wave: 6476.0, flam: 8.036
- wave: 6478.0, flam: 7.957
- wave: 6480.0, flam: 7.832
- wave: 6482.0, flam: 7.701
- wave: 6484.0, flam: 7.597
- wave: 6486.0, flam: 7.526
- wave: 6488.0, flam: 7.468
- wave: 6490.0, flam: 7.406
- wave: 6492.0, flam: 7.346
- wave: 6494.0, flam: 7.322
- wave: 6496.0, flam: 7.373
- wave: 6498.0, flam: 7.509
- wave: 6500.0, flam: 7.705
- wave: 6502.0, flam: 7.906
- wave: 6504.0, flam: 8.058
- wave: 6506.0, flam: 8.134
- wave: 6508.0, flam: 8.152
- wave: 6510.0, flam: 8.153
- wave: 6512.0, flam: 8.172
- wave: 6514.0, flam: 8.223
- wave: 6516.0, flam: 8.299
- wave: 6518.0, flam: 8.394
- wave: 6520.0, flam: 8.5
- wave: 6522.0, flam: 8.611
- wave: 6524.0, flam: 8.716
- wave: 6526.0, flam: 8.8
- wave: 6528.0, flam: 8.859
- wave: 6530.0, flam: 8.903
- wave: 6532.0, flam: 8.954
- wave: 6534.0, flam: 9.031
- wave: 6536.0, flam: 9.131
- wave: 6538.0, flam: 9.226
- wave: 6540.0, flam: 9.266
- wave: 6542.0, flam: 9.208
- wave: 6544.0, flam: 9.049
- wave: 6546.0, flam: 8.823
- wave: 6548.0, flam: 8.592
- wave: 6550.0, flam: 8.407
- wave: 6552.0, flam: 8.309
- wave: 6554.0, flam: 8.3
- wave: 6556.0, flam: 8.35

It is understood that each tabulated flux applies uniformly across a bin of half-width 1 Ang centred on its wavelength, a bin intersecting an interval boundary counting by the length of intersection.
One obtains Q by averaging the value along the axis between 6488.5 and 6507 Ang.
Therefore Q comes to 7.64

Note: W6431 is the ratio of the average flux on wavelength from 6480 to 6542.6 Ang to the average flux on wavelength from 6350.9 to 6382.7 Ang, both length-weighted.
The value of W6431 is 1.4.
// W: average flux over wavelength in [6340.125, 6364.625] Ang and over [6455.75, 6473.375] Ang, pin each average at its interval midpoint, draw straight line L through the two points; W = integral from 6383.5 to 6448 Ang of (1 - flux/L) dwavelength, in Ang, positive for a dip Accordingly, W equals 4.5 Ang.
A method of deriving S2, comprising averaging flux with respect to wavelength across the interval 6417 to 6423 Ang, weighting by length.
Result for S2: 6.49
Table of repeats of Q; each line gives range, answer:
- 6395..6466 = 6.86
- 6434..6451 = 7.02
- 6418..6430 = 6.55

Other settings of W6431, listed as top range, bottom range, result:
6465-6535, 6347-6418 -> 1.34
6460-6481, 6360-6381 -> 1.38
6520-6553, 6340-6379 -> 1.50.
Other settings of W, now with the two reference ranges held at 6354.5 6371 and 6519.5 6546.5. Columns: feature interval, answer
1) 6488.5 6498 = 0.9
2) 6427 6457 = 0.9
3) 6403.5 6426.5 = 0.3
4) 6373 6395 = 2.1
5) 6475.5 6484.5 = 0.1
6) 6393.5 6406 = 0.2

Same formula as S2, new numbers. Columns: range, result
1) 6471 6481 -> 7.97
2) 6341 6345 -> 6.21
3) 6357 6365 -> 5.73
